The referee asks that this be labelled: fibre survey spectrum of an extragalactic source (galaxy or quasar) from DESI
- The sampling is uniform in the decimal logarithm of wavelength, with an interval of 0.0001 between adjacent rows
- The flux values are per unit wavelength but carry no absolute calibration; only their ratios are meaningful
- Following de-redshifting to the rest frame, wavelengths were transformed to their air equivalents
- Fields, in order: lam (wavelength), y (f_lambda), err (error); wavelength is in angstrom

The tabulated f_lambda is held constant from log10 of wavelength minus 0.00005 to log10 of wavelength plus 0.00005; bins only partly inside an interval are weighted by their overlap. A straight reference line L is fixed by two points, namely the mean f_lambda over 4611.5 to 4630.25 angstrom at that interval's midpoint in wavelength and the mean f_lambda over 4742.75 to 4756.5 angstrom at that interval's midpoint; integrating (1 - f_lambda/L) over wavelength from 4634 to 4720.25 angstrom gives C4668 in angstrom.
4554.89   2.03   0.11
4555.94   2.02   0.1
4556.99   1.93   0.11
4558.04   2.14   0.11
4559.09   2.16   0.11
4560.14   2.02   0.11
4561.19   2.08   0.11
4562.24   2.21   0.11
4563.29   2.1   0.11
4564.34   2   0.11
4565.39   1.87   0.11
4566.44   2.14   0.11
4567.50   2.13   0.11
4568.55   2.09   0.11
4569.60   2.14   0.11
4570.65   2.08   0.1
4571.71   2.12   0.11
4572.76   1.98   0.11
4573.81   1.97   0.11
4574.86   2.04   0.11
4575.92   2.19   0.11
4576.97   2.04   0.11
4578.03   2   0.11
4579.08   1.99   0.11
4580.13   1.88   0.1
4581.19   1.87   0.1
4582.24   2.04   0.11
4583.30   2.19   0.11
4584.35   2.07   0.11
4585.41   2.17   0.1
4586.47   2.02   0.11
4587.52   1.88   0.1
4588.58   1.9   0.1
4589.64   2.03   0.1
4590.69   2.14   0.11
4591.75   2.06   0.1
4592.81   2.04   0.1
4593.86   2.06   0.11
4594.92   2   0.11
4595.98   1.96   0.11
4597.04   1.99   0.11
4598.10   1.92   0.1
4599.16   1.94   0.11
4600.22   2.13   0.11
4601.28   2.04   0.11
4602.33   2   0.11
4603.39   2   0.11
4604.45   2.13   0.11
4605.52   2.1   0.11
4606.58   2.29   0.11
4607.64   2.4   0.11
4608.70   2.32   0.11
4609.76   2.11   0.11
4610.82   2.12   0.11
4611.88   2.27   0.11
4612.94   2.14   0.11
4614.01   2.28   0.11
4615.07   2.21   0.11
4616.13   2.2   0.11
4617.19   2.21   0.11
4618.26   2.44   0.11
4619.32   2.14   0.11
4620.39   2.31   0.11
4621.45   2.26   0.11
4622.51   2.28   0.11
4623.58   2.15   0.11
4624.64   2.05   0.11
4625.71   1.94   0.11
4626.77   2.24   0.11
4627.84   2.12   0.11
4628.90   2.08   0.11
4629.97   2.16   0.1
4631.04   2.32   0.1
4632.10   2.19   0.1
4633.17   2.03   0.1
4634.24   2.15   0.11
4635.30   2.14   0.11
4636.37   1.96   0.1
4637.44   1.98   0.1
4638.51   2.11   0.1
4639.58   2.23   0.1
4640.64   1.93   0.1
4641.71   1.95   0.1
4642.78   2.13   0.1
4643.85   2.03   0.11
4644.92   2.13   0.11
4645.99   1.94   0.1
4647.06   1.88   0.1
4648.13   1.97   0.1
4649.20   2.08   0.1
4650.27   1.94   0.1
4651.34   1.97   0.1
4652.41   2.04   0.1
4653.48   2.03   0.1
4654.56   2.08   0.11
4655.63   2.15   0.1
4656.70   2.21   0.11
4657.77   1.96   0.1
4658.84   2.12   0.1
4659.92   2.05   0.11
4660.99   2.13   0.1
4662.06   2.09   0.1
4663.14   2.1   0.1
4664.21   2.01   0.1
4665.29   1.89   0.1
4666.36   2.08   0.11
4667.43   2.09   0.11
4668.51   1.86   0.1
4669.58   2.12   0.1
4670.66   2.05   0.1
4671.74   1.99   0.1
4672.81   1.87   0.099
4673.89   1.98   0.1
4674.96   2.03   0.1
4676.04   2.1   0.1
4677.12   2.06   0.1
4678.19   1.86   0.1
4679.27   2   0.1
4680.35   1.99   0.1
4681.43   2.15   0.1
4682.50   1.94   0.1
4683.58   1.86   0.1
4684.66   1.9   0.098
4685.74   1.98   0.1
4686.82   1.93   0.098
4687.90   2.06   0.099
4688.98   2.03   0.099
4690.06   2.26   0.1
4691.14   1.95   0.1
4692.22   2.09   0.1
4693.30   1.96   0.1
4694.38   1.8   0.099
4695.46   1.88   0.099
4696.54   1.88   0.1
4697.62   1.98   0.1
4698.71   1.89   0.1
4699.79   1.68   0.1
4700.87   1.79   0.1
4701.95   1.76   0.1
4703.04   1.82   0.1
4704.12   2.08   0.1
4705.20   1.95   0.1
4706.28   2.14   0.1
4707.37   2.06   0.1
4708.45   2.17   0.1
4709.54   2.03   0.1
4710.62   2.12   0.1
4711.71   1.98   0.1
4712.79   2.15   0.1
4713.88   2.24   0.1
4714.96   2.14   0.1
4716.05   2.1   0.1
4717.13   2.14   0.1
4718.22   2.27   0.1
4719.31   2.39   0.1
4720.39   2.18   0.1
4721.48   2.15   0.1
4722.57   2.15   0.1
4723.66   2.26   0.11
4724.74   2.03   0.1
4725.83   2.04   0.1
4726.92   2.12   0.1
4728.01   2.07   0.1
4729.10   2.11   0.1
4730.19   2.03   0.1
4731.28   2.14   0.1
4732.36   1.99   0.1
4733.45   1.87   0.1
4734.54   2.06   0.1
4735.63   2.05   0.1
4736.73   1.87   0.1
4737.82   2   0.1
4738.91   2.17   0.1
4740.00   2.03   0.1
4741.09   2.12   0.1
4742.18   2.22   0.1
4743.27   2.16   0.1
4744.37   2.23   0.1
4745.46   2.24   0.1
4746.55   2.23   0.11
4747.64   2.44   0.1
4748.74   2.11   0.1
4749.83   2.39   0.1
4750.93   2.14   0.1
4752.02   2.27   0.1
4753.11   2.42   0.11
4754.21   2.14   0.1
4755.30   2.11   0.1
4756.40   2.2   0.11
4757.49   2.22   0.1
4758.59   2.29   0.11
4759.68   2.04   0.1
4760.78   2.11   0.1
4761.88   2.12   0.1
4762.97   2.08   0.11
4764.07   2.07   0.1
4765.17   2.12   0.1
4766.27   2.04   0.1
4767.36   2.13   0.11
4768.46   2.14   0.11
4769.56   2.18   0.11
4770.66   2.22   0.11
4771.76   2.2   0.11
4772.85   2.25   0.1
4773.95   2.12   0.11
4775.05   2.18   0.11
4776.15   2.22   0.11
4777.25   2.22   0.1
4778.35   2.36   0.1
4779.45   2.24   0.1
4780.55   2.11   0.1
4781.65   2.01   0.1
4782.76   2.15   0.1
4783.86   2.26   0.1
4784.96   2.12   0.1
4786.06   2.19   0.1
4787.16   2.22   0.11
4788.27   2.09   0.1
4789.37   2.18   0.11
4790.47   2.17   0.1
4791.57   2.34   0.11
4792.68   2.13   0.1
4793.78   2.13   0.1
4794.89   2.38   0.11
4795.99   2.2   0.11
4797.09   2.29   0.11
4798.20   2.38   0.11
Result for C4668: 7.3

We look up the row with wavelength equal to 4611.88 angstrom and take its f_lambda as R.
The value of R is 2.27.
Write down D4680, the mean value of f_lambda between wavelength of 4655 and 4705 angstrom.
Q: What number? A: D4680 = 1.99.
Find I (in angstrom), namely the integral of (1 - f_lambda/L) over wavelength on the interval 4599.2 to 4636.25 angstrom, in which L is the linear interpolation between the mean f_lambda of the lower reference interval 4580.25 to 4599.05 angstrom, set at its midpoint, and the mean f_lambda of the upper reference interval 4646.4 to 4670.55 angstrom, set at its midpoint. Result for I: -2.7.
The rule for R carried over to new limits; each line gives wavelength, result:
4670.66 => 2.05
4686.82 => 1.93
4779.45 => 2.24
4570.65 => 2.08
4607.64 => 2.4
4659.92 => 2.05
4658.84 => 2.12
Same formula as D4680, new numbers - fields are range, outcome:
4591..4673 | 2.09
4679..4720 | 2.02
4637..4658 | 2.04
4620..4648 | 2.1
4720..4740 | 2.07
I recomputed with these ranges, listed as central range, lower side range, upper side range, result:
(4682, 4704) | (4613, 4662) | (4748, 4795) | 2.2 angstrom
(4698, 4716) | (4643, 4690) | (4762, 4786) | 0.6 angstrom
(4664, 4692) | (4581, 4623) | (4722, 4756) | 1.7 angstrom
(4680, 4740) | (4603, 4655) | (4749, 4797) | 3.5 angstrom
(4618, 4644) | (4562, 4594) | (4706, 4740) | -0.8 angstrom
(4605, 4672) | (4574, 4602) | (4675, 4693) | -3.1 angstrom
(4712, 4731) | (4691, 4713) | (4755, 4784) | -1.2 angstrom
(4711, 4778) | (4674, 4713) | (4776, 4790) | -1.8 angstrom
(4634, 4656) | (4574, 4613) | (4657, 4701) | -0.2 angstrom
